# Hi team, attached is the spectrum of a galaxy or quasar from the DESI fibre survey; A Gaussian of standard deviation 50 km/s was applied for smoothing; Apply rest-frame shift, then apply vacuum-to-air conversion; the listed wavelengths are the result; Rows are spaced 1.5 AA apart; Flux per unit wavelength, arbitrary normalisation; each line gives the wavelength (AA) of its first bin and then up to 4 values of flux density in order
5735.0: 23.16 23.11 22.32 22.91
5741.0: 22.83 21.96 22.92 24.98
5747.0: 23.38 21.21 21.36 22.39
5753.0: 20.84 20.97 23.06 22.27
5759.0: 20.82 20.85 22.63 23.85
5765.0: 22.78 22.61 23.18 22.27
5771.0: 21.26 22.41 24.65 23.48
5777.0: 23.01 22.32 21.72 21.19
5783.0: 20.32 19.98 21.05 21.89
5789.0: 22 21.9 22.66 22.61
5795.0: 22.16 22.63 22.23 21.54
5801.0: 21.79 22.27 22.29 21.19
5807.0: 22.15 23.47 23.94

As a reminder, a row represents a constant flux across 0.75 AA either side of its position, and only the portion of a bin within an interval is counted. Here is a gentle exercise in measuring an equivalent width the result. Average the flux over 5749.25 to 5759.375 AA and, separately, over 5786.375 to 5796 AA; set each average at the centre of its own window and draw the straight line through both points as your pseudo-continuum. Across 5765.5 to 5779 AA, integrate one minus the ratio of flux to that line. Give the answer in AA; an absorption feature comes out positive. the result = -0.5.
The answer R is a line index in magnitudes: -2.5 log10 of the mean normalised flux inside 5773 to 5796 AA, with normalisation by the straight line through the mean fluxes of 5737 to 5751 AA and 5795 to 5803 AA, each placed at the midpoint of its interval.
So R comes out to 0.01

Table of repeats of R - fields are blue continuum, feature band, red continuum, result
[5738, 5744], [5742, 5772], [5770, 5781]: 0.02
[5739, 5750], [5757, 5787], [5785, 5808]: 0.01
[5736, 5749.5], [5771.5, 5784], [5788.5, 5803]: 0.00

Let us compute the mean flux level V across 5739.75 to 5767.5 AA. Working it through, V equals 22.3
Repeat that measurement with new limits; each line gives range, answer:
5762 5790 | 22.2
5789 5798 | 22.3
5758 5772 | 22.3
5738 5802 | 22.2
